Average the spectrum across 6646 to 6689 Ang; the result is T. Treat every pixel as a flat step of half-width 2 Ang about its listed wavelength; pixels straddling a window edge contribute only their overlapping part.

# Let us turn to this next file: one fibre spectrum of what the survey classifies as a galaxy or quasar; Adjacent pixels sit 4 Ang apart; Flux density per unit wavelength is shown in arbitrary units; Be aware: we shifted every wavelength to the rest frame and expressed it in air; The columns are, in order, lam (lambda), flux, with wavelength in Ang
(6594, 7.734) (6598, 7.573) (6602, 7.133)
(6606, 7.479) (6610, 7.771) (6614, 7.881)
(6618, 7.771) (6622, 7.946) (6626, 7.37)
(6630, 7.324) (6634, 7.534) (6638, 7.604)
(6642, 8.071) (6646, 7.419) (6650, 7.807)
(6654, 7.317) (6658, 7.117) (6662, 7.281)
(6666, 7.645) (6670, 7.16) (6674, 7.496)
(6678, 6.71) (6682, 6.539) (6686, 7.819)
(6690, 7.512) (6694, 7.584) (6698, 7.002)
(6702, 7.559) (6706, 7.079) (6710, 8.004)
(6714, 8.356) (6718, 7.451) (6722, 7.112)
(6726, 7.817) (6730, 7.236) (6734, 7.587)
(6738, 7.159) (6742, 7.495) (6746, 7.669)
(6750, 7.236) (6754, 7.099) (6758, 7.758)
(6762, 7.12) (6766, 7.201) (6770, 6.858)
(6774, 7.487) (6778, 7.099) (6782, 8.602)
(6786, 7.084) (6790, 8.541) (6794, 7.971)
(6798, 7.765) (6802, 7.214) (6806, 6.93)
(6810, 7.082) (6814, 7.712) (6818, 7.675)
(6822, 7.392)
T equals 7.3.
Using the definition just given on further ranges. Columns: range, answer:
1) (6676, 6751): 7.42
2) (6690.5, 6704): 7.4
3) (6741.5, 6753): 7.43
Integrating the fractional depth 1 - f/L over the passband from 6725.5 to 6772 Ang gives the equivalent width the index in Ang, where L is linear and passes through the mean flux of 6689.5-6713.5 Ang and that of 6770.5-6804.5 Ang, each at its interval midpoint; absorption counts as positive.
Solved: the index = 1.6 Ang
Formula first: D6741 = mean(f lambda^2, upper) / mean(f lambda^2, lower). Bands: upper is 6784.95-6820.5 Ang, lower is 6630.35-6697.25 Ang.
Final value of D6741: 1.1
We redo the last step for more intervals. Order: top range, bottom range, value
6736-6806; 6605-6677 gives 1.03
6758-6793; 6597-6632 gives 1.04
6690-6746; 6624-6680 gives 1.03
